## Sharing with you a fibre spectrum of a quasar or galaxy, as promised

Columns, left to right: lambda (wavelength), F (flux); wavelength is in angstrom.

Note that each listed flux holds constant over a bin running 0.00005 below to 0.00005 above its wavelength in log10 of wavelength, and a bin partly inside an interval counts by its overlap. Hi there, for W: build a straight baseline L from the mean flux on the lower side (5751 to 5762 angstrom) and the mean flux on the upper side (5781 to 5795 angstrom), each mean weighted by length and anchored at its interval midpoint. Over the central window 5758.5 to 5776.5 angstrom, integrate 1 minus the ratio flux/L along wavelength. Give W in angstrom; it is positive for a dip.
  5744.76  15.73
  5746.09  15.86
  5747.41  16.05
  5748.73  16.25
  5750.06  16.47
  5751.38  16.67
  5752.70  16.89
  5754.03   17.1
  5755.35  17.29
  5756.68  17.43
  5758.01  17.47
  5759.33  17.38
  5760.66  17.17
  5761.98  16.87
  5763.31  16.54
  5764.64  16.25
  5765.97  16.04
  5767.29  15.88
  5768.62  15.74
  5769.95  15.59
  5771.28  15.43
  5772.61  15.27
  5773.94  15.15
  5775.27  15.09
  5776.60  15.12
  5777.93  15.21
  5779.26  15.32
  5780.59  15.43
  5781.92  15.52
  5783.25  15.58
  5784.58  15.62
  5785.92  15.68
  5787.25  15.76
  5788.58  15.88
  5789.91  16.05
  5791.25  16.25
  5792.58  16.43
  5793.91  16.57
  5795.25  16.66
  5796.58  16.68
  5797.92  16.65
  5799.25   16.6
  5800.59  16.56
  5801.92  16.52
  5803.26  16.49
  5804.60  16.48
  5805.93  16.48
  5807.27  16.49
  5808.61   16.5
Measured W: 0.8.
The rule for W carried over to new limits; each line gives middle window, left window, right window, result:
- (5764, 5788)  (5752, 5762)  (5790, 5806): 1.9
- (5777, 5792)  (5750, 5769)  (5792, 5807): 0.9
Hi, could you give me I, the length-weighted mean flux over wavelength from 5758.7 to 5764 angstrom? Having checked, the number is 17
